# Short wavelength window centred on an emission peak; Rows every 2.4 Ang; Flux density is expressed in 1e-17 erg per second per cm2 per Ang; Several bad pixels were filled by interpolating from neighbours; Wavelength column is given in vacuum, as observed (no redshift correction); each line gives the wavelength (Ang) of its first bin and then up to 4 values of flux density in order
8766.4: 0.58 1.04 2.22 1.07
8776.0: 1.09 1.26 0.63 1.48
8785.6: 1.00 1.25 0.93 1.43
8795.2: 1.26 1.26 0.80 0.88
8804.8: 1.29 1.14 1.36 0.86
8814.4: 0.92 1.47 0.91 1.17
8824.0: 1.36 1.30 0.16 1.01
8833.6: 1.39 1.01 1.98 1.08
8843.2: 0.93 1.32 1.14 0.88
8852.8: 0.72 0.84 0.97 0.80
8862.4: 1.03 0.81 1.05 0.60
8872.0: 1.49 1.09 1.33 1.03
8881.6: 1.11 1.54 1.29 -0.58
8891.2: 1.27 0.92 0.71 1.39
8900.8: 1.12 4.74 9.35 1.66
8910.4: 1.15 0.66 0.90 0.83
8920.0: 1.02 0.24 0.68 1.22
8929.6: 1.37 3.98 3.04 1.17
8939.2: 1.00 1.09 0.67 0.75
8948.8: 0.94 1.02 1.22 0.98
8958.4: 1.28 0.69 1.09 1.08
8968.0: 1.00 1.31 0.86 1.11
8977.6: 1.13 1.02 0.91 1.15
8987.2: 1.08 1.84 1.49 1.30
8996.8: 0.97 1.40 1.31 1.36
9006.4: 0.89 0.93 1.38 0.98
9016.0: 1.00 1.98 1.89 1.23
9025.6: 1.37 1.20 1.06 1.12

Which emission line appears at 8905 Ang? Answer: H-alpha 6563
